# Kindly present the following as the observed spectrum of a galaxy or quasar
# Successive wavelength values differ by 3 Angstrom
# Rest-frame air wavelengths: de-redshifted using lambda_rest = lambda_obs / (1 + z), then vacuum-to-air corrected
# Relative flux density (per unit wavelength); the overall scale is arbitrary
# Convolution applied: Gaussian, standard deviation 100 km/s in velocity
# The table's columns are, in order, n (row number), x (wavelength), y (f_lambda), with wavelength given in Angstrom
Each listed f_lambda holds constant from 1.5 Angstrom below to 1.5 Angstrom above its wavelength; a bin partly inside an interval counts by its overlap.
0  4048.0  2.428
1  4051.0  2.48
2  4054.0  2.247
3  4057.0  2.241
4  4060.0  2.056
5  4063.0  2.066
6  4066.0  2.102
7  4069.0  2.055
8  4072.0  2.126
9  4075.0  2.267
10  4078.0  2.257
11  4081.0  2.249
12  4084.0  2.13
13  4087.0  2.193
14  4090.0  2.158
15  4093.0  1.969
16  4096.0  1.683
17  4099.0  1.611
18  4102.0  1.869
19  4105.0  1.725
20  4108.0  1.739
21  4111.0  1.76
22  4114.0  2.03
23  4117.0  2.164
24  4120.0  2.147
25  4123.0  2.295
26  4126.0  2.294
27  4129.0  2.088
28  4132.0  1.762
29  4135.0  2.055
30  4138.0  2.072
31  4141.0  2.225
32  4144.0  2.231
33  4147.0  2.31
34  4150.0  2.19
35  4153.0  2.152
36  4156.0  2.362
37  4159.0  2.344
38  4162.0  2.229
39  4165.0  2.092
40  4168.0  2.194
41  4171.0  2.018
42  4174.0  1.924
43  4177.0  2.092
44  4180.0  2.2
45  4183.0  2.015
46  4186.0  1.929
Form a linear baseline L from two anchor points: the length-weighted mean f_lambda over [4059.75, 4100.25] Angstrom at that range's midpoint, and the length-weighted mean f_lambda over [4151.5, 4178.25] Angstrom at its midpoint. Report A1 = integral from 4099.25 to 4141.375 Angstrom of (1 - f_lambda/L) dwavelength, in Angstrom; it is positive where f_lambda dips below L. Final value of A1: 2.3 Angstrom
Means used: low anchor 2.07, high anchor 2.16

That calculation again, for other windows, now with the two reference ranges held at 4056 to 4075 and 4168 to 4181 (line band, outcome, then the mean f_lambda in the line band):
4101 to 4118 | 1.8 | 1.87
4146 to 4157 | -0.9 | 2.25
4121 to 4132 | -0.4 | 2.16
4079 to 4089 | -0.4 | 2.19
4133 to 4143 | -0.1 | 2.11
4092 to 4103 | 1.7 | 1.77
